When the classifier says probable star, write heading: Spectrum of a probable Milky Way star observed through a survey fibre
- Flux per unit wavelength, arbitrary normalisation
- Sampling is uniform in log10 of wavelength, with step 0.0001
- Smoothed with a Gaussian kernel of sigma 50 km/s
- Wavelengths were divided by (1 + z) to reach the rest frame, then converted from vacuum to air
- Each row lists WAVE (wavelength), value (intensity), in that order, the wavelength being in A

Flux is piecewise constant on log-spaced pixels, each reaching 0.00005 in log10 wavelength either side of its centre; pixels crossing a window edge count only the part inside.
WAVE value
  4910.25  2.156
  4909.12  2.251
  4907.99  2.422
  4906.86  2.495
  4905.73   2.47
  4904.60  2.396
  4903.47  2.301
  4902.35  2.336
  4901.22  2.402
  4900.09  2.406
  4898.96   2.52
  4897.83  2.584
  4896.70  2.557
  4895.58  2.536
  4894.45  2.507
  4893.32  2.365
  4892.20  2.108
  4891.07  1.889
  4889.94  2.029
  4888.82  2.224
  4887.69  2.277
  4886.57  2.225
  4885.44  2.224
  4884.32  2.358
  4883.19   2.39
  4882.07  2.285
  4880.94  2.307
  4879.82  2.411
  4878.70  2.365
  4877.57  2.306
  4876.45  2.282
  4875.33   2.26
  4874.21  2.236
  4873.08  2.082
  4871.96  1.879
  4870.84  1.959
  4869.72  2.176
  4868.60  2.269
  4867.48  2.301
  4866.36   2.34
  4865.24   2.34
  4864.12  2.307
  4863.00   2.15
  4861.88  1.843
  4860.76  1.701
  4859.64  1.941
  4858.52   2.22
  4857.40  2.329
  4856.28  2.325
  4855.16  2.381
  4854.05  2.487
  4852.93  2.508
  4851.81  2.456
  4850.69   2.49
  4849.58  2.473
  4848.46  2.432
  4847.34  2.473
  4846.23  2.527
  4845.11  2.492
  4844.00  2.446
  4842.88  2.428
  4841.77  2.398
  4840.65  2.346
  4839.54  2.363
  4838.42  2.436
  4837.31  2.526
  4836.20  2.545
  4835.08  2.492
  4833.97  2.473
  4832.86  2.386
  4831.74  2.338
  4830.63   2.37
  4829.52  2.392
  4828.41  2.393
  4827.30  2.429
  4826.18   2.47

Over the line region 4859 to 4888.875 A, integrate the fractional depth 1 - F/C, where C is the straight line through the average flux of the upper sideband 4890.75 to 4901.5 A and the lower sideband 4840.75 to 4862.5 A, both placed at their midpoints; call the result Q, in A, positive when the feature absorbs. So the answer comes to 2.1 A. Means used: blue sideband 2.33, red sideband 2.4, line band 2.2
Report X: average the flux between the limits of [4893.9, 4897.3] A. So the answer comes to 2.54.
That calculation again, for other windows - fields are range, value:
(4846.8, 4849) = 2.45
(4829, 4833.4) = 2.37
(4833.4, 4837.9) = 2.51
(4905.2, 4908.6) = 2.46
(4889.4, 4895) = 2.18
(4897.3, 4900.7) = 2.5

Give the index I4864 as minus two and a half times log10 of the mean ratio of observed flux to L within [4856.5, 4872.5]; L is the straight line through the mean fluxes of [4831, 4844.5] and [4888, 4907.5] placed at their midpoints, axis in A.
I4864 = 0.13 mag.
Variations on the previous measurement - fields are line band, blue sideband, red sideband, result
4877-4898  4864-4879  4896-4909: 0.011 mag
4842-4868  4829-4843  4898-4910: 0.043 mag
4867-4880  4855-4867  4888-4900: 0.011 mag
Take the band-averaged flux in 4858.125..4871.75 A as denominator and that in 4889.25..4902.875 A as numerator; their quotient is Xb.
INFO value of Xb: 1.11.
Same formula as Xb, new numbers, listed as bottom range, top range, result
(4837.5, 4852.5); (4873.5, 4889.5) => 0.94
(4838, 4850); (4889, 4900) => 0.96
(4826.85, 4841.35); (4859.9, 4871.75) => 0.88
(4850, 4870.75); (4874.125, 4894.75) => 1.01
